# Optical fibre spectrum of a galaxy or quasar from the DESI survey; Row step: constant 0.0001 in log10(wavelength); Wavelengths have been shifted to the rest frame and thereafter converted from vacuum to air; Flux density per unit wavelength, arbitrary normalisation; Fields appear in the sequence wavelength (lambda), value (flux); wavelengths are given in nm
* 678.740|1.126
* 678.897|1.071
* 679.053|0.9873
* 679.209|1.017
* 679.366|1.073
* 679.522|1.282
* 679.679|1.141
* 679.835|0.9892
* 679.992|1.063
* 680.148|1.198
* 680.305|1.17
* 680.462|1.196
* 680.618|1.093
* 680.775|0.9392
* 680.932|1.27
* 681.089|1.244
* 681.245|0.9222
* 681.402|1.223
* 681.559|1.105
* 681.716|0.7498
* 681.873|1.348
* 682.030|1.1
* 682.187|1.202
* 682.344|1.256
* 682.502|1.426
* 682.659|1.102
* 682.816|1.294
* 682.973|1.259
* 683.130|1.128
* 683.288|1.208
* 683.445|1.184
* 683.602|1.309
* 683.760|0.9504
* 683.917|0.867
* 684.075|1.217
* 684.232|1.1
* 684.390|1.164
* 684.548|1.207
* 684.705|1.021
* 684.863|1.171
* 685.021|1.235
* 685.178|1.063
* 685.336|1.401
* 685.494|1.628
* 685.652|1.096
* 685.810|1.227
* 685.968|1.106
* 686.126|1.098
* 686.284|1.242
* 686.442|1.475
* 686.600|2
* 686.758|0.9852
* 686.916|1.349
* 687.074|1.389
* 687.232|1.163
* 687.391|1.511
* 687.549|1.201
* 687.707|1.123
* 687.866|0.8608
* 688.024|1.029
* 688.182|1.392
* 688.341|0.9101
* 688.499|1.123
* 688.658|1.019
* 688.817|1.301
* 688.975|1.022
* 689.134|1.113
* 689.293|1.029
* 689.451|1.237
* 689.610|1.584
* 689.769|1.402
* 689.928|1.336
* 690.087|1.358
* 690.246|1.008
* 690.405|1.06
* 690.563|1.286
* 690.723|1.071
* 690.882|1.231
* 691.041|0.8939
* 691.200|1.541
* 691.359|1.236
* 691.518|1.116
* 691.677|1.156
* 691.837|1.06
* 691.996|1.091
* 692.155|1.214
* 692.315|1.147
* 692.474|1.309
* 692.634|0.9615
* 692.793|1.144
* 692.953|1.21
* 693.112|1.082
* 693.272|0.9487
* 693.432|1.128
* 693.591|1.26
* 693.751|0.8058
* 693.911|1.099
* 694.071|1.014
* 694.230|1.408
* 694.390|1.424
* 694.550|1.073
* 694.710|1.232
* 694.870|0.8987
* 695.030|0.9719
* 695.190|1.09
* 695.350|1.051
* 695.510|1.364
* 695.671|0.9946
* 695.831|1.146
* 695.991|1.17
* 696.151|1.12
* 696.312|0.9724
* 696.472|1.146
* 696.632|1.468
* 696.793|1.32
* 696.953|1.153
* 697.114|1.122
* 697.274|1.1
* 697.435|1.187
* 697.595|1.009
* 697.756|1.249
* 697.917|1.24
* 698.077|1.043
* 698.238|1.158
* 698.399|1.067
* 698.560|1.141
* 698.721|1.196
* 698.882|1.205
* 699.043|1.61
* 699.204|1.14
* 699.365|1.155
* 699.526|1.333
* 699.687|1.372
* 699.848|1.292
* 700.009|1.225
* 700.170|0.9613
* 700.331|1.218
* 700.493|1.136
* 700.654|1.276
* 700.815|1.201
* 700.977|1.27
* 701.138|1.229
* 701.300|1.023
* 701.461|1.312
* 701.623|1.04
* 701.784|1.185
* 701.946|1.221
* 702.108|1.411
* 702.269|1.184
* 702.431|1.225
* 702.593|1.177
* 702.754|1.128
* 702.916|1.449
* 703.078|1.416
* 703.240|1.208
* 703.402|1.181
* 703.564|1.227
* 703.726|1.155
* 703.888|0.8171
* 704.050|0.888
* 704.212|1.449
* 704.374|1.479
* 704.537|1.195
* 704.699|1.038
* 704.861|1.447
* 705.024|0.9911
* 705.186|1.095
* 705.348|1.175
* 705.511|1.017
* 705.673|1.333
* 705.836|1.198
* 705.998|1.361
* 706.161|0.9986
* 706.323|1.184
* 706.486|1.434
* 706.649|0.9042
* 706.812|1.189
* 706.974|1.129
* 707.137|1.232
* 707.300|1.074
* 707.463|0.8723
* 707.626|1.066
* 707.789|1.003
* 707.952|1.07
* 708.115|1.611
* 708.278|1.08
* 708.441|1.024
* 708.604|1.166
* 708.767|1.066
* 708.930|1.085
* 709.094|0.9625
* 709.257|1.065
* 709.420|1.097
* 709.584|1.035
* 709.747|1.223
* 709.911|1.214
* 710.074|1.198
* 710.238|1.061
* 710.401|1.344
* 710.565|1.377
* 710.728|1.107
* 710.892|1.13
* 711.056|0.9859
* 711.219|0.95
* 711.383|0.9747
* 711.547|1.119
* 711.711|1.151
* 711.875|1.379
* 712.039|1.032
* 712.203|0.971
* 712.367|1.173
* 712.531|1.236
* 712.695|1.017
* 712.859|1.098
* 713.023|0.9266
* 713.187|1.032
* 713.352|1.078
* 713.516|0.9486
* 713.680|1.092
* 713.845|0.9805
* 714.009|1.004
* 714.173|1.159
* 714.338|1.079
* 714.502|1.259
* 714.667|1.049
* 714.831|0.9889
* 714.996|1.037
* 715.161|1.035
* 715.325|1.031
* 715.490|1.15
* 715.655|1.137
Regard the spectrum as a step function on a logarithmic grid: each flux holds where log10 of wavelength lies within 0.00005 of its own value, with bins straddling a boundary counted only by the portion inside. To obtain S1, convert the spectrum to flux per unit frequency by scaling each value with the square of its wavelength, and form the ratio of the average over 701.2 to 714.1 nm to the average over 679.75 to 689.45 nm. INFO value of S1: 1.04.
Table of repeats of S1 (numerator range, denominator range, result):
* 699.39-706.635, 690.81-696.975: 1.08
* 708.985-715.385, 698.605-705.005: 0.92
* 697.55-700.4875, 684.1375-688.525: 1.02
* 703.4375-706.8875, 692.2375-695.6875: 1.08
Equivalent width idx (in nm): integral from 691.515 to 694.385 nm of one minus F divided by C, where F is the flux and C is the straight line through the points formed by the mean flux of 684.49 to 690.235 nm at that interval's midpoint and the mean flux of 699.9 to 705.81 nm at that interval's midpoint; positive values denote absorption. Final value 0.21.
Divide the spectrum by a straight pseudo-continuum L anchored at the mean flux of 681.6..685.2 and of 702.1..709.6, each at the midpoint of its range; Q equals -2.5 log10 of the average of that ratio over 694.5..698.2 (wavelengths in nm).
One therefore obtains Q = 0.02 mag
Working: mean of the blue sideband 1.16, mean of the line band 1.14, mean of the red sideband 1.16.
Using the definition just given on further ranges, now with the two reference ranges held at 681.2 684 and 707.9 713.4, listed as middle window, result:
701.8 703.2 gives -0.13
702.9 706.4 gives -0.06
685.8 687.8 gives -0.14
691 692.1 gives -0.03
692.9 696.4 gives 0.02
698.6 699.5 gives -0.12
